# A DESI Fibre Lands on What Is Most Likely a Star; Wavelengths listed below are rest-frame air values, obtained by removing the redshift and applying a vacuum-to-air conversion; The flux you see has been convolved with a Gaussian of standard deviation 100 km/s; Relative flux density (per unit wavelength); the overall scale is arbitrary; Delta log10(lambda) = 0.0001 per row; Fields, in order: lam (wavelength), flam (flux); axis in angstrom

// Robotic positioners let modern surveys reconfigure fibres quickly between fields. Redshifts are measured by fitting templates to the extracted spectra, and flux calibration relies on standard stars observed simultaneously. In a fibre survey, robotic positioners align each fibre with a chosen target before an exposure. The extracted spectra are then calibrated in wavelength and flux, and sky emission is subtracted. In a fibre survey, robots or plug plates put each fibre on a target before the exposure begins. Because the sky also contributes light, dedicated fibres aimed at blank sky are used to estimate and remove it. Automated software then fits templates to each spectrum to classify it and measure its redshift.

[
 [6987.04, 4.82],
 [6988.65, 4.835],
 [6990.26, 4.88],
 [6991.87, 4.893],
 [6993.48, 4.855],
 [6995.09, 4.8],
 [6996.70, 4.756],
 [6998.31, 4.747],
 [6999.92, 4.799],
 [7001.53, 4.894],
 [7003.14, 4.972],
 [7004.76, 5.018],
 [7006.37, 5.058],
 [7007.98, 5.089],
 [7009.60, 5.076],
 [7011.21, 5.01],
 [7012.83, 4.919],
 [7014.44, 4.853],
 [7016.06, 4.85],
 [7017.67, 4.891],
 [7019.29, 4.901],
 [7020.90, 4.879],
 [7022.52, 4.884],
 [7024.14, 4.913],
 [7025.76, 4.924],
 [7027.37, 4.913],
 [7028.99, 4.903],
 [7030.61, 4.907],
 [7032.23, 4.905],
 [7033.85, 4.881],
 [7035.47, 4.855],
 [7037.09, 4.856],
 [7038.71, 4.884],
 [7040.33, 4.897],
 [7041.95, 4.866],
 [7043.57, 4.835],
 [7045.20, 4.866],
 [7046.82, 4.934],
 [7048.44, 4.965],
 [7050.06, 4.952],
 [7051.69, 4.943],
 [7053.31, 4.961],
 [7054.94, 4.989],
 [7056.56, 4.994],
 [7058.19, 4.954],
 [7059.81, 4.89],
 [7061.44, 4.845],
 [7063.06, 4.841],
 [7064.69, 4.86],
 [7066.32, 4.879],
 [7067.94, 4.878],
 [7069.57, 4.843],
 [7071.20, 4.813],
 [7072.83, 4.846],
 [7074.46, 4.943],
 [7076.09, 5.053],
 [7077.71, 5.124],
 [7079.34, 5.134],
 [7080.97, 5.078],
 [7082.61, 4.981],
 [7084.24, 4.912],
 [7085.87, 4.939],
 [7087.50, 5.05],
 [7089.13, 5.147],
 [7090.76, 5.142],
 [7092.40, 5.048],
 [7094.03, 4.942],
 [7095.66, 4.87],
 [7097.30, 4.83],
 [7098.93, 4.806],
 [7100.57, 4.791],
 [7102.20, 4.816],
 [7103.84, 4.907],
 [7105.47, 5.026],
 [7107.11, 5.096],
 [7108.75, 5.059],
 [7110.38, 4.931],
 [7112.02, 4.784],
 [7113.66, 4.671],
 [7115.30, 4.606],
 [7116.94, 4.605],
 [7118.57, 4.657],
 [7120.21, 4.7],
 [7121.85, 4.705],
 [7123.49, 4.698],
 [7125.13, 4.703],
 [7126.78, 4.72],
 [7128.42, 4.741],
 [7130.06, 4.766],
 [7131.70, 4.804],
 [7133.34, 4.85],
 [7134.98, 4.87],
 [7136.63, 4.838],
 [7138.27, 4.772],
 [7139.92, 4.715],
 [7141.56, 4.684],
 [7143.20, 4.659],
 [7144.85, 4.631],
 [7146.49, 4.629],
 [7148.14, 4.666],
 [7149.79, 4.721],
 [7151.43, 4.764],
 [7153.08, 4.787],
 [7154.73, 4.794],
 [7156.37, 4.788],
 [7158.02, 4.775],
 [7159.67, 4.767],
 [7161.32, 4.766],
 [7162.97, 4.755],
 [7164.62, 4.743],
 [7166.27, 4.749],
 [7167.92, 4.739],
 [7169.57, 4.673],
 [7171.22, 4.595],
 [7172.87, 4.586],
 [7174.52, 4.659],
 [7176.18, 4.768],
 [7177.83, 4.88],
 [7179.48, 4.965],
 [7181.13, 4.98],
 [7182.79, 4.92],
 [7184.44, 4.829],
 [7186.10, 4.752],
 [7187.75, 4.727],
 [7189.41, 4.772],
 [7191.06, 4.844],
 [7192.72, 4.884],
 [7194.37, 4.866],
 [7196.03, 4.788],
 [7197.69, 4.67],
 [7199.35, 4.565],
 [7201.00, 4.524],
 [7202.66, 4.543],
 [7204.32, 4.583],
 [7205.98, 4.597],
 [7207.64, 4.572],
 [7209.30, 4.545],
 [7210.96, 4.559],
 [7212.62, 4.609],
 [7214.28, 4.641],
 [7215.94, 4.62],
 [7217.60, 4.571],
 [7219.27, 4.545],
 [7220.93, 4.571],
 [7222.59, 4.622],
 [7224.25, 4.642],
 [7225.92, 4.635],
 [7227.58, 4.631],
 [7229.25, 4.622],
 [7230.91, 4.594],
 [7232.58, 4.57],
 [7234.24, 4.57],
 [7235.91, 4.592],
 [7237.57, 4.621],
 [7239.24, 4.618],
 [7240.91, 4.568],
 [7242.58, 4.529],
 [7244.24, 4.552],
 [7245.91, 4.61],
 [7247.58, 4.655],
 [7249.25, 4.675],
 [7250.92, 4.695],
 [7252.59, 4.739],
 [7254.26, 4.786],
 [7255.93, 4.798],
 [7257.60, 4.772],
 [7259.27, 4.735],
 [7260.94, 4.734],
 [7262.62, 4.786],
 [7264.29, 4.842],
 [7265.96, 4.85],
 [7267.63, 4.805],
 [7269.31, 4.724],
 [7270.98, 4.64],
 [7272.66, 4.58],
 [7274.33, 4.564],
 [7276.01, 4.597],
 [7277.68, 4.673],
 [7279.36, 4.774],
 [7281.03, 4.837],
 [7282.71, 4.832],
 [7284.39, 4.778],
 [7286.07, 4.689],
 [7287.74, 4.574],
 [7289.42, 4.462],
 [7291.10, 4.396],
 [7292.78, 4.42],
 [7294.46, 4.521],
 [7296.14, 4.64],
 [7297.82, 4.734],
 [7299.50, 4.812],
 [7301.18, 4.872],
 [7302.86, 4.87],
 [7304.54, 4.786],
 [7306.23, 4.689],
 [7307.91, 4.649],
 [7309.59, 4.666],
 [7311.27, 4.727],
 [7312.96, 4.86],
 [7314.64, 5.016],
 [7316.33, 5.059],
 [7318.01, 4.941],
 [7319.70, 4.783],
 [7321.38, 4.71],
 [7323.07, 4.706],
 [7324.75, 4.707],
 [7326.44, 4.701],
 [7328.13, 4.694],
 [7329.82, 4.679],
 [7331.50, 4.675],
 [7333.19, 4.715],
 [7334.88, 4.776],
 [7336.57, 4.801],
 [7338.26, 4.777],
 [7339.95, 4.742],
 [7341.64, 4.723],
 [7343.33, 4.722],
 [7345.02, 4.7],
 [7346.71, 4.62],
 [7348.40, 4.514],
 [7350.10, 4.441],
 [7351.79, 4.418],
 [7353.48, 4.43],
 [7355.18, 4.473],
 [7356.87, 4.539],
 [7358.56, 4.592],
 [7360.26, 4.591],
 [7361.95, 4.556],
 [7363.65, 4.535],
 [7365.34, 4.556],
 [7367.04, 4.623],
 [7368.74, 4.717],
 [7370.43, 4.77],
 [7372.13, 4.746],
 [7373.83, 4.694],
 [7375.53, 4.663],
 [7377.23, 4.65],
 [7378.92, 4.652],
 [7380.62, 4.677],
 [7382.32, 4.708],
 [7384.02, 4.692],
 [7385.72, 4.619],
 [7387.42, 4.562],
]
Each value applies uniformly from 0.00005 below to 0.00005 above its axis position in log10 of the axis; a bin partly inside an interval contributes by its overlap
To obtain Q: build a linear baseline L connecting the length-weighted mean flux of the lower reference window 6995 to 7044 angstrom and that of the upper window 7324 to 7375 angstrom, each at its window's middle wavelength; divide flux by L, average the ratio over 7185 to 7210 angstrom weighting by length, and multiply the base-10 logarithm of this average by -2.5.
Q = 0.02 mag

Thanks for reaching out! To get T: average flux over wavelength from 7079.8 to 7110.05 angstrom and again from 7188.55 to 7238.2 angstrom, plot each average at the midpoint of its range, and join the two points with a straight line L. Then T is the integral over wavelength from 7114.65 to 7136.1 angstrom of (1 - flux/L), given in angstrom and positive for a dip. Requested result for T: 0.7 angstrom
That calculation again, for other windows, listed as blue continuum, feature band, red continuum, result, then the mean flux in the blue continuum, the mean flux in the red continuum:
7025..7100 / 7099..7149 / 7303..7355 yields 1.14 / 4.93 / 4.71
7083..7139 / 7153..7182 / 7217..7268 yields 0.02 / 4.85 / 4.66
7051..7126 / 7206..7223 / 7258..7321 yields 0.73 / 4.9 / 4.73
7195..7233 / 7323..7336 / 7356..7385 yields -0.21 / 4.6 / 4.65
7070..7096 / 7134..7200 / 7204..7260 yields 0.41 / 5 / 4.63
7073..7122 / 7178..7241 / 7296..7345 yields 2.23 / 4.91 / 4.77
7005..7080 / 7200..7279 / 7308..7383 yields 2.08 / 4.92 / 4.68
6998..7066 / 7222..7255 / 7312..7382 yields 0.94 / 4.91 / 4.68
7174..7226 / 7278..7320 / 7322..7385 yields -0.62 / 4.7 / 4.65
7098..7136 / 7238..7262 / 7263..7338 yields 0.34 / 4.8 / 4.72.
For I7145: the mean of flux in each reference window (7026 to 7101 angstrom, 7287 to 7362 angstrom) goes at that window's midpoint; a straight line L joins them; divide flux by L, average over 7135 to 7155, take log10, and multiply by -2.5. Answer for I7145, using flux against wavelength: 0.03 mag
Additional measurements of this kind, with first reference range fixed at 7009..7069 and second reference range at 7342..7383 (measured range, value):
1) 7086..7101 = -0.023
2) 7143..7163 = 0.016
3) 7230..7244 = 0.033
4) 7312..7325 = -0.047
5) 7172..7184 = -0.010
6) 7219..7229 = 0.029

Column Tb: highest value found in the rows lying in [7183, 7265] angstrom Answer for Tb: 4.884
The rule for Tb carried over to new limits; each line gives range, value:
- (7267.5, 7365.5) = 5.059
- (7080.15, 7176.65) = 5.147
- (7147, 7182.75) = 4.98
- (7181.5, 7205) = 4.92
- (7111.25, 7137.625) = 4.87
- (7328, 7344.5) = 4.801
